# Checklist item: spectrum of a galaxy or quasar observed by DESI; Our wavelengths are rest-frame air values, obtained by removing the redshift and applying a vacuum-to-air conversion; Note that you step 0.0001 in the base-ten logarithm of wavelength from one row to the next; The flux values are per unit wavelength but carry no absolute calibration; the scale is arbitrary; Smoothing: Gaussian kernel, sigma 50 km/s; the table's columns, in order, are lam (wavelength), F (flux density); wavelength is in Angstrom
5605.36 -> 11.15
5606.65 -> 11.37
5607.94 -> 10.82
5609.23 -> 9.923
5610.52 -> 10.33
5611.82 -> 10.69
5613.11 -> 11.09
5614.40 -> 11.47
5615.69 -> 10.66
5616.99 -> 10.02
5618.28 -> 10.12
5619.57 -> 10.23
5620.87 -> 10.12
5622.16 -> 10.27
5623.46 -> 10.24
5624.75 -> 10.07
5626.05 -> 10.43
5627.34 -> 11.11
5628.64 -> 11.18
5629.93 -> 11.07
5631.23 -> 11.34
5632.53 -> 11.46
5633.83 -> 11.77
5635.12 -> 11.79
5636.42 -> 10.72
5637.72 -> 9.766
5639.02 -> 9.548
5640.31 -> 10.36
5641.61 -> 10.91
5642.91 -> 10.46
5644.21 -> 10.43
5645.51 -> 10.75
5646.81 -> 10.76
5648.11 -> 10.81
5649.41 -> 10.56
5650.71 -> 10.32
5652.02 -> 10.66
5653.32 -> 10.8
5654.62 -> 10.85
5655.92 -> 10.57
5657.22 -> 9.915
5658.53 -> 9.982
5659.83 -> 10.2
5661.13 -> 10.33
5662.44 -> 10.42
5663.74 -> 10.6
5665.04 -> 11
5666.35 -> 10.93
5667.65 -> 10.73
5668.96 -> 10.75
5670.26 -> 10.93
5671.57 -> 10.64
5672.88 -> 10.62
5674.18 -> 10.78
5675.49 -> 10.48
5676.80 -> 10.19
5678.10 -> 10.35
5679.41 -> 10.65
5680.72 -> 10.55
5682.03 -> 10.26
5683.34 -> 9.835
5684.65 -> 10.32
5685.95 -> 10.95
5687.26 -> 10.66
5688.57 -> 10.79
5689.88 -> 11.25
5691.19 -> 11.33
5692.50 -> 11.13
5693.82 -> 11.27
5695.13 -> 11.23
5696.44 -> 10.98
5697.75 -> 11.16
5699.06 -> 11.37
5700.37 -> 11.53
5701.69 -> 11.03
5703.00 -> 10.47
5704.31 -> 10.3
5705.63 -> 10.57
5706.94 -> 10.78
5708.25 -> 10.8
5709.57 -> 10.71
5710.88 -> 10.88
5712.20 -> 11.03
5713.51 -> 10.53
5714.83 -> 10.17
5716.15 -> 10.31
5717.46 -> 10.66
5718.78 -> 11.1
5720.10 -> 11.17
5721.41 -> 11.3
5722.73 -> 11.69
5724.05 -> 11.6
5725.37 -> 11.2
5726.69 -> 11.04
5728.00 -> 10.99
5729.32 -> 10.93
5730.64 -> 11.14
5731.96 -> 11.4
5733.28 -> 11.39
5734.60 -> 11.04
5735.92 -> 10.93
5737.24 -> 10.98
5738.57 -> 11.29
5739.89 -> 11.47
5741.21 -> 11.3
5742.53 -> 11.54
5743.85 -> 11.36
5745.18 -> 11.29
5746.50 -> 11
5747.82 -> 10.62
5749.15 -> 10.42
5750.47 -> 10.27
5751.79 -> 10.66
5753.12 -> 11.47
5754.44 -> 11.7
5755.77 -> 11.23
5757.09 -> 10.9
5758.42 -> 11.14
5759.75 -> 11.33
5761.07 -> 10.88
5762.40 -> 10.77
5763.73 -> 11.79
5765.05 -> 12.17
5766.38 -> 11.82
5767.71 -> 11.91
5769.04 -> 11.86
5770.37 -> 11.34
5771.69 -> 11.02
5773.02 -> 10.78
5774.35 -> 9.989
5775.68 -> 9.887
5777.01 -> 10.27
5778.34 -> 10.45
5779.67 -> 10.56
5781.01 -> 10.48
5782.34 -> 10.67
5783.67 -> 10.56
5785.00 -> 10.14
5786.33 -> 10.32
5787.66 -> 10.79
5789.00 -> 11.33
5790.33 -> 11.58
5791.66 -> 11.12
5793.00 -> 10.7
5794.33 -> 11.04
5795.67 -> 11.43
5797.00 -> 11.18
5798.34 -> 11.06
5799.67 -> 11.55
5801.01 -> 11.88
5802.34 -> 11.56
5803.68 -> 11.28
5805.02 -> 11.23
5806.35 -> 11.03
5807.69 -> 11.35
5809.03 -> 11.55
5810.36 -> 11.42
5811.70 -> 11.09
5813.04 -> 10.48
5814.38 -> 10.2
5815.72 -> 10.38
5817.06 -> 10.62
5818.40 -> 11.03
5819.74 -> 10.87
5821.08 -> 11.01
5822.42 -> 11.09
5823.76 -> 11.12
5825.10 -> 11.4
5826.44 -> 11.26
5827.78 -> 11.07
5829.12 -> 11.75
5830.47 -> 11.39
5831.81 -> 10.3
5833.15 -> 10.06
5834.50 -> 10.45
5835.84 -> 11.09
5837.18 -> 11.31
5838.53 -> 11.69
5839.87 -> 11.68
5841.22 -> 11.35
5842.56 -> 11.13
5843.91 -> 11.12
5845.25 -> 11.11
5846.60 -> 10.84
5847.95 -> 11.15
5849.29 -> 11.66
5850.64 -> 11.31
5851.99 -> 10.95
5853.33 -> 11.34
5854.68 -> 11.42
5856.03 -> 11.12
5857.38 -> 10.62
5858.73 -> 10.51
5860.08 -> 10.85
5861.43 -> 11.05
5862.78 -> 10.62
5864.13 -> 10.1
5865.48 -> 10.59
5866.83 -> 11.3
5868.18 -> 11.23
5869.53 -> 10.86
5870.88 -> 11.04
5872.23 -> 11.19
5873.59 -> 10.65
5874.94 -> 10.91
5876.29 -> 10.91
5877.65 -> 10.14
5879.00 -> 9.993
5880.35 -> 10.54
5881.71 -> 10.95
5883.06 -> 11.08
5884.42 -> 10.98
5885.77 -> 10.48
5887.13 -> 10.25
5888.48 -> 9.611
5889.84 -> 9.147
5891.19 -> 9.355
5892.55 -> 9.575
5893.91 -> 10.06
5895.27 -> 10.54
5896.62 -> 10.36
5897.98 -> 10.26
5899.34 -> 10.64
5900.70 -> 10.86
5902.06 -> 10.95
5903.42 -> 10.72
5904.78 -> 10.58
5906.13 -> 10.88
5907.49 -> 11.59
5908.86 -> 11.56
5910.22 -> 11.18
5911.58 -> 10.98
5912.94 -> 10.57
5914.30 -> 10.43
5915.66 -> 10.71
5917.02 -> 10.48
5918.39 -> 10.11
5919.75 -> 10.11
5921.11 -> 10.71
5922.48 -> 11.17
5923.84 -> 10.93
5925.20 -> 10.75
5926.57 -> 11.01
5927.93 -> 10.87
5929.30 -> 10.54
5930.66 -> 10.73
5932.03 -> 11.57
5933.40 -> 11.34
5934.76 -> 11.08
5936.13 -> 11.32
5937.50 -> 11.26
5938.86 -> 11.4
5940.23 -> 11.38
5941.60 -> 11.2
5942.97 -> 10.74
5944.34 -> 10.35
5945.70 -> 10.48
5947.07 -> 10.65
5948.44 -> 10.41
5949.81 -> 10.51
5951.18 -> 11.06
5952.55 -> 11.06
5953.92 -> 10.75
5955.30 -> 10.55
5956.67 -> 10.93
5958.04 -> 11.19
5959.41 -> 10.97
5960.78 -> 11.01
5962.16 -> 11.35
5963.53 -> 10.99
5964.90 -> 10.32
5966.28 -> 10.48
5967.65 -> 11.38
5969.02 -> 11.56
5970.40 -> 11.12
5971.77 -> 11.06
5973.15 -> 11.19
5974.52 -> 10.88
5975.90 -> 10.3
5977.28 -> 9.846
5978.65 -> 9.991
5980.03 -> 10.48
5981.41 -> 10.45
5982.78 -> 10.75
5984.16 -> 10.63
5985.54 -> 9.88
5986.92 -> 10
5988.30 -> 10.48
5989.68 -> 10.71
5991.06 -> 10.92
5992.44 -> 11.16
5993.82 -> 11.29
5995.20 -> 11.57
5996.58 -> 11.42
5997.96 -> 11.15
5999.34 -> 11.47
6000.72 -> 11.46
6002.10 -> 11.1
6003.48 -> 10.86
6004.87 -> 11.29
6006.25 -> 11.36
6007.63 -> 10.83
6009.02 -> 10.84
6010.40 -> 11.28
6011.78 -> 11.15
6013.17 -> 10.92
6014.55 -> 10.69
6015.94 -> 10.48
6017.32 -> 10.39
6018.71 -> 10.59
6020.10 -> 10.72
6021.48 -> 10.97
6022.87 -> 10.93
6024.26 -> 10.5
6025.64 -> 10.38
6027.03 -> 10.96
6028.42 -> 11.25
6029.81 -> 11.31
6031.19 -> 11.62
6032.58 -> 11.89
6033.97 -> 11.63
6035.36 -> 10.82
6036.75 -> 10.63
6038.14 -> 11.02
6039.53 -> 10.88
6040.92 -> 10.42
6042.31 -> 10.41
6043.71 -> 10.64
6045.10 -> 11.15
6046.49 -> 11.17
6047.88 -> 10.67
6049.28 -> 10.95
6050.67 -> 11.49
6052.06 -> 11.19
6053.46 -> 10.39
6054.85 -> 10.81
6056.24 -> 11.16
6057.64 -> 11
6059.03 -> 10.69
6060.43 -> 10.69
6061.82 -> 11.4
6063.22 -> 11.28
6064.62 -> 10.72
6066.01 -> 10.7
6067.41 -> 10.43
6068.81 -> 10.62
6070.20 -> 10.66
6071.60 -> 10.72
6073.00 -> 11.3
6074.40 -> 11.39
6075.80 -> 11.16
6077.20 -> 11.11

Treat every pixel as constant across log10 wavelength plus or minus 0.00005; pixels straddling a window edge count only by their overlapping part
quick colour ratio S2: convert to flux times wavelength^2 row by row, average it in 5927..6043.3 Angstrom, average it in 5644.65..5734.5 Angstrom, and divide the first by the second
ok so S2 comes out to 1.1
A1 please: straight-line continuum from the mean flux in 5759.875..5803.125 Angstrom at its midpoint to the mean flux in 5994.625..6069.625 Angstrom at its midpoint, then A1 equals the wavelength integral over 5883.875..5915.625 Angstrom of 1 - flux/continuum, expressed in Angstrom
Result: 1.44 Angstrom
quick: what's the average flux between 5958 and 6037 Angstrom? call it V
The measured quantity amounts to 10.9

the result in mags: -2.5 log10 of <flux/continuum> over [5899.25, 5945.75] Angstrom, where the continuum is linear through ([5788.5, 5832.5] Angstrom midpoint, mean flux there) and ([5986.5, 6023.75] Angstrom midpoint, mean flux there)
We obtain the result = 0.013 mag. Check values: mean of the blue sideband 11.1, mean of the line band 10.9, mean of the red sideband 11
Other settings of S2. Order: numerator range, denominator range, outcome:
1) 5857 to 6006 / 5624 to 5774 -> 1.07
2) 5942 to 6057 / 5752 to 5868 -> 1.05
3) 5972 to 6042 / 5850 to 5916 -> 1.06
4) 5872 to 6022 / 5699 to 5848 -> 1.04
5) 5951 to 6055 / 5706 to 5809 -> 1.07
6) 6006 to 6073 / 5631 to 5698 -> 1.16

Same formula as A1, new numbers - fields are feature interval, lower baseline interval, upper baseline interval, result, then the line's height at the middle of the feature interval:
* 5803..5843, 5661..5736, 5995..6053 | -0.5 Angstrom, 10.9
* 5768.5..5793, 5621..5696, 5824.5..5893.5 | 0.1 Angstrom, 10.8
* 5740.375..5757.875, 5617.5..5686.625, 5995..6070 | -0.6 Angstrom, 10.7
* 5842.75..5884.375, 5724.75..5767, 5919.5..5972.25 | 0.5 Angstrom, 11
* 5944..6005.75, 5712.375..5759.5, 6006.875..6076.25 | 0.6 Angstrom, 10.9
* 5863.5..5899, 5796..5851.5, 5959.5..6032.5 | 1.9 Angstrom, 11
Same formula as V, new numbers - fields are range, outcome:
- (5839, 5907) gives 10.7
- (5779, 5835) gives 11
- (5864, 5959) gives 10.7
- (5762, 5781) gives 11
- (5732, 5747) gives 11.2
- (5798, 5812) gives 11.4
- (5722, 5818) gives 11.1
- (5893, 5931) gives 10.7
